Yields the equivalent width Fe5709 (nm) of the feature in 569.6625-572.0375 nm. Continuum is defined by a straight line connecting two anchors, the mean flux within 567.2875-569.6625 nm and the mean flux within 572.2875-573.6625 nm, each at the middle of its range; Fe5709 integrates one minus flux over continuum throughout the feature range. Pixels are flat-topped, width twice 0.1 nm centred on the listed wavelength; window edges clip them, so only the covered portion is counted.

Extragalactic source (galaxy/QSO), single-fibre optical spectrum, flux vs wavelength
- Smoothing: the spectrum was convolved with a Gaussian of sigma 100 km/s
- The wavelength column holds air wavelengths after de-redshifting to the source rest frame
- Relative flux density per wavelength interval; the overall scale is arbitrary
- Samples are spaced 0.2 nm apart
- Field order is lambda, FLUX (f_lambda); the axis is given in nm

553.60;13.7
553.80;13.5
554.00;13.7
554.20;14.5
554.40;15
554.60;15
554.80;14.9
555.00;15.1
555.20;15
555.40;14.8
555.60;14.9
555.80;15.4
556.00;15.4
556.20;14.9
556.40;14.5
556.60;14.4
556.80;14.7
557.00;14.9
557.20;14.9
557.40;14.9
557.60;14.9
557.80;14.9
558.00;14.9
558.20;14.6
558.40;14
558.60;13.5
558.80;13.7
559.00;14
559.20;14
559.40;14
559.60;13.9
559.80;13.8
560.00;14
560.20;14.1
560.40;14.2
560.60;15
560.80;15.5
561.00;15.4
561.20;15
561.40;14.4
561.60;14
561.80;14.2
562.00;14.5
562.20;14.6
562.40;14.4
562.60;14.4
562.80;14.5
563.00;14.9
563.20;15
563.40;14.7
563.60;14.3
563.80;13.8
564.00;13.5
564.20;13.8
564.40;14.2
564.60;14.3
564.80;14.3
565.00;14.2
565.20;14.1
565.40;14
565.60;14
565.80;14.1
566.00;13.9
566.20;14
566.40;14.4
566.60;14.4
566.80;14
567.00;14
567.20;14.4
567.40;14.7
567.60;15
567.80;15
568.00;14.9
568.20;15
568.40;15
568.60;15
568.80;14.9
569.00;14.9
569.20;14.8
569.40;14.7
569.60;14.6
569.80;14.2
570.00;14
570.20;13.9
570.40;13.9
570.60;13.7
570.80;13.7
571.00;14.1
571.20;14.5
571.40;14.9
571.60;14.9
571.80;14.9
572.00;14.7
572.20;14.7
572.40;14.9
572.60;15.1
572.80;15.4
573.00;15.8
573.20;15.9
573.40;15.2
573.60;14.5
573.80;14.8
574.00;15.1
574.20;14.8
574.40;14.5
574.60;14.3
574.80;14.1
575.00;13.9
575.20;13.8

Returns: 0.127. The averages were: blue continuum 14.9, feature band 14.3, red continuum 15.3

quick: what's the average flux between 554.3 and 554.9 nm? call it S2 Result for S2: 15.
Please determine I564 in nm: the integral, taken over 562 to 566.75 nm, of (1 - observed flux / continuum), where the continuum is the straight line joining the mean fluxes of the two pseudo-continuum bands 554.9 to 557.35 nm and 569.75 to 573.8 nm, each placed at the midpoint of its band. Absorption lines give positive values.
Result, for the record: 0.17 nm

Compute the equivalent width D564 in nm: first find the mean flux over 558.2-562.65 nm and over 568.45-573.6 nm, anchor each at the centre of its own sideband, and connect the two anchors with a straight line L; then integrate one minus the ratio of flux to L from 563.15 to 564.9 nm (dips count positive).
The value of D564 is 0.03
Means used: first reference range 14.3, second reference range 14.7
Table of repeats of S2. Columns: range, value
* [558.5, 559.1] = 13.7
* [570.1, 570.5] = 13.9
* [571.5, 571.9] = 14.9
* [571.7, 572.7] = 14.9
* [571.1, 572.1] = 14.8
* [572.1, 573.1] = 15.2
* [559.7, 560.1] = 13.9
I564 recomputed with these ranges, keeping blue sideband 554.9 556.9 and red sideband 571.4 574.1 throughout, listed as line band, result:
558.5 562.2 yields 0.16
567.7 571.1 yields 0.12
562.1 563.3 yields 0.03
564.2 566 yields 0.11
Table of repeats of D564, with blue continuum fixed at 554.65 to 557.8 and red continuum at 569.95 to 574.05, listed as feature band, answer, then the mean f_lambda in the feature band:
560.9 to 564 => 0.067 nm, 14.5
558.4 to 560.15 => 0.117 nm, 13.9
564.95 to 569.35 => 0.081 nm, 14.5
